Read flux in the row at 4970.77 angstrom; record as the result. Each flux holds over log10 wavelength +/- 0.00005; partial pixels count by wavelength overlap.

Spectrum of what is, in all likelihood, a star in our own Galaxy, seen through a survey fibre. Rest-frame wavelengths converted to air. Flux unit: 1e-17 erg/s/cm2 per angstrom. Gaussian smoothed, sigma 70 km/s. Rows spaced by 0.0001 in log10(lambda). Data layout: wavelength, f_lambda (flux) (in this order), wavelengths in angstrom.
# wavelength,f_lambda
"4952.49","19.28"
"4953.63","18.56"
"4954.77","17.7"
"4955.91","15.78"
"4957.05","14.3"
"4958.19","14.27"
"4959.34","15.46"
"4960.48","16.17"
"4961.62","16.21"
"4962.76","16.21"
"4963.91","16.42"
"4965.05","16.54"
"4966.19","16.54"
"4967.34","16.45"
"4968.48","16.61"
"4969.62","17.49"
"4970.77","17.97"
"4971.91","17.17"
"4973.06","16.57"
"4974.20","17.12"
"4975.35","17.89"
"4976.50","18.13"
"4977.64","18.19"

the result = 17.97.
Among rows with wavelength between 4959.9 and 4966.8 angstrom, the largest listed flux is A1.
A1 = 16.54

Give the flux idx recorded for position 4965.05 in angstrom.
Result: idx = 16.54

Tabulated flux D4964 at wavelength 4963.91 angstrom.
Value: 16.42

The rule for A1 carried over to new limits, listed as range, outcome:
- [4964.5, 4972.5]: 17.97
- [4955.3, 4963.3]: 16.21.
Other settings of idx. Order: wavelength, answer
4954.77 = 17.7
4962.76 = 16.21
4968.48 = 16.61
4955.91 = 15.78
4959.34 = 15.46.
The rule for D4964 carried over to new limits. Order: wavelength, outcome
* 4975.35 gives 17.89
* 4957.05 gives 14.3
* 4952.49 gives 19.28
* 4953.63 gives 18.56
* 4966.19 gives 16.54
